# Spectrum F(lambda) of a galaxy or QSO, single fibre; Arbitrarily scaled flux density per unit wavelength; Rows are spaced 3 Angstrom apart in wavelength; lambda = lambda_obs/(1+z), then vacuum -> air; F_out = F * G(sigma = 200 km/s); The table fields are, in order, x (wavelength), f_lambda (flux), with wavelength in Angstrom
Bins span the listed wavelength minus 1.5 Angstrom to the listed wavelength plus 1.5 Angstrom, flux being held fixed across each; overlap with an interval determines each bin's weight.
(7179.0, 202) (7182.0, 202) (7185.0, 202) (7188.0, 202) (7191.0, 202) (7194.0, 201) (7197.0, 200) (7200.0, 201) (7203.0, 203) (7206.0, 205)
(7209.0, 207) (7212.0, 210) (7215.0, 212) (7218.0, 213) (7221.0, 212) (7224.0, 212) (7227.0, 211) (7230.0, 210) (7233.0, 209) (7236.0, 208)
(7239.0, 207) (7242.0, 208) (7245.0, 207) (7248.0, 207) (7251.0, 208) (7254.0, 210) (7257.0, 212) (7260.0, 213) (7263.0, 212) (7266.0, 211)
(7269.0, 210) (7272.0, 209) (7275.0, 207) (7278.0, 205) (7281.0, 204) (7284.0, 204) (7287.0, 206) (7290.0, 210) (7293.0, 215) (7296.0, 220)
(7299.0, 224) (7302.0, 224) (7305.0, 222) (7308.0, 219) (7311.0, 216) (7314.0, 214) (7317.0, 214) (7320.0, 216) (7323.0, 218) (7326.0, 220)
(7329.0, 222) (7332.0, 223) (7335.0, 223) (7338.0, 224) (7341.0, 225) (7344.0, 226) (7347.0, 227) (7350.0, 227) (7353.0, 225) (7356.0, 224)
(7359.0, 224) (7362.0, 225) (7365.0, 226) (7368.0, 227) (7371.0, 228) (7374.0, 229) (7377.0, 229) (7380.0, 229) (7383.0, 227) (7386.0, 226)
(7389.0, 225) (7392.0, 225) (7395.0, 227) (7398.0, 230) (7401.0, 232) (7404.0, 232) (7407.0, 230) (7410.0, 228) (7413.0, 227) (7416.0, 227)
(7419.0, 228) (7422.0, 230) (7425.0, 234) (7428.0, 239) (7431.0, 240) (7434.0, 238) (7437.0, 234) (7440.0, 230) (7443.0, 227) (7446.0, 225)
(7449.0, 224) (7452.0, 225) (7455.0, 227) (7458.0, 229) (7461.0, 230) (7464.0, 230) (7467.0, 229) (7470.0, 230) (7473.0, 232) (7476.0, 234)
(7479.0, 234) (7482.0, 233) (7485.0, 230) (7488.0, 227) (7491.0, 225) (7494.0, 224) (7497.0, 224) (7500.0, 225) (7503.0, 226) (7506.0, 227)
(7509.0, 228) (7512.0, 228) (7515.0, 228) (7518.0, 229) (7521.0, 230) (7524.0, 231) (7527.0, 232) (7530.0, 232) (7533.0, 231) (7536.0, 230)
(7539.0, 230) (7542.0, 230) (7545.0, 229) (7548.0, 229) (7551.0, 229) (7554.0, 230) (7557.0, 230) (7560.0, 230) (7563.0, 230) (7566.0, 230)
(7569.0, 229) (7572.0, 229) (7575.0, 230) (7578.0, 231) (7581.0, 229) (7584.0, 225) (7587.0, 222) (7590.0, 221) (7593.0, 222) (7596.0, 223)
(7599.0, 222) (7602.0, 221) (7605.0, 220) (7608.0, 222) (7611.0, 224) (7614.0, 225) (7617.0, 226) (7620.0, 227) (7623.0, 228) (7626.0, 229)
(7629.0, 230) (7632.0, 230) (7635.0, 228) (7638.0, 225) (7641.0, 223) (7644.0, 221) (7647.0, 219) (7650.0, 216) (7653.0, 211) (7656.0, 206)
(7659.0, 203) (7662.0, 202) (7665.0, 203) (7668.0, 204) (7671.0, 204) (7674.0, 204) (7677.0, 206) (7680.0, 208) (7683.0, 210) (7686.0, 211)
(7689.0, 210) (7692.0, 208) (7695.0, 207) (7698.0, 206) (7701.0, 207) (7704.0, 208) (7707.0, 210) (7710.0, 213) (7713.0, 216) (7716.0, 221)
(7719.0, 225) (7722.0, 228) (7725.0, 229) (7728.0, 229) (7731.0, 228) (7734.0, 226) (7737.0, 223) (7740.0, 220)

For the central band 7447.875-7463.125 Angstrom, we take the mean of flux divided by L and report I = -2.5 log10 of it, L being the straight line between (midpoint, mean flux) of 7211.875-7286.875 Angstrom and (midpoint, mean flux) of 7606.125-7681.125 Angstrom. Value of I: -0.069 mag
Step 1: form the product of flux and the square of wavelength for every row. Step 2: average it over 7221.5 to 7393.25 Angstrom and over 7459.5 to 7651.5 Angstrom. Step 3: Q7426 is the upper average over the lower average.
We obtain 1.12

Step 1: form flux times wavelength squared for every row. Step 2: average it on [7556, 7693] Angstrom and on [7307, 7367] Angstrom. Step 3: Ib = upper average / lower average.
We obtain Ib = 1.07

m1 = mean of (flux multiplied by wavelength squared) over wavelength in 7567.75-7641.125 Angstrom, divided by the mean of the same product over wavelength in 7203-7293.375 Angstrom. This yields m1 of 1.19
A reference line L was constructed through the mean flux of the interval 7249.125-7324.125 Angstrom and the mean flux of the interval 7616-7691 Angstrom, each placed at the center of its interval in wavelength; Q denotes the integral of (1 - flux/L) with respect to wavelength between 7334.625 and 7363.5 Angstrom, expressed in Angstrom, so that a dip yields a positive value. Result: -1.6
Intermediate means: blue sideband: 213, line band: 225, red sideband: 215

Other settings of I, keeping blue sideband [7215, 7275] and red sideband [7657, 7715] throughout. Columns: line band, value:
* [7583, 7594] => -0.07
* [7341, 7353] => -0.08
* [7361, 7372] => -0.09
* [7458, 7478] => -0.11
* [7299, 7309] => -0.06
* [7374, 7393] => -0.09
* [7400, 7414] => -0.10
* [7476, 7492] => -0.11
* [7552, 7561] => -0.11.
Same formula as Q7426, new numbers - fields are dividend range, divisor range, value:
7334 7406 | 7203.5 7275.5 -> 1.12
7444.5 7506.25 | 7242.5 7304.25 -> 1.14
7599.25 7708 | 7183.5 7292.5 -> 1.16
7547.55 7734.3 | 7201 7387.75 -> 1.11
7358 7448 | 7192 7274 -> 1.15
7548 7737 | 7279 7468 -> 1.05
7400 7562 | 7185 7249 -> 1.19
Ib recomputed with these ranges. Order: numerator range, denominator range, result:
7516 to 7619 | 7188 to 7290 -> 1.20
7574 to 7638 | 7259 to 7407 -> 1.10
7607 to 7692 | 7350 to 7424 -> 1.02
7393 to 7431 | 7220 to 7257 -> 1.16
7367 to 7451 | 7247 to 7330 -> 1.11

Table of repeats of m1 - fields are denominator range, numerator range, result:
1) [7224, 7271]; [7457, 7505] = 1.16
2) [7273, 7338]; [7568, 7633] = 1.13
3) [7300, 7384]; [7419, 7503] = 1.06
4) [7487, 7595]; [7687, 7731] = 0.99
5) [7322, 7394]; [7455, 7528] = 1.05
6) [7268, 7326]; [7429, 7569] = 1.13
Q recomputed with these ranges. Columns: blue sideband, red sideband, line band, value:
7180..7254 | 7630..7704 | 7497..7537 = -3.6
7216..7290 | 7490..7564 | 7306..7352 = -1.4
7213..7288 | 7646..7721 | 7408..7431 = -2.4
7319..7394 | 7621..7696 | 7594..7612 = -0.5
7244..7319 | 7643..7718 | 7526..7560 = -3.2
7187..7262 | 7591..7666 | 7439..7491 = -3.3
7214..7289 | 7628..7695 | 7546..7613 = -4.6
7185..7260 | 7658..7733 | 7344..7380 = -3.1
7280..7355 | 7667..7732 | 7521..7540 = -1.3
